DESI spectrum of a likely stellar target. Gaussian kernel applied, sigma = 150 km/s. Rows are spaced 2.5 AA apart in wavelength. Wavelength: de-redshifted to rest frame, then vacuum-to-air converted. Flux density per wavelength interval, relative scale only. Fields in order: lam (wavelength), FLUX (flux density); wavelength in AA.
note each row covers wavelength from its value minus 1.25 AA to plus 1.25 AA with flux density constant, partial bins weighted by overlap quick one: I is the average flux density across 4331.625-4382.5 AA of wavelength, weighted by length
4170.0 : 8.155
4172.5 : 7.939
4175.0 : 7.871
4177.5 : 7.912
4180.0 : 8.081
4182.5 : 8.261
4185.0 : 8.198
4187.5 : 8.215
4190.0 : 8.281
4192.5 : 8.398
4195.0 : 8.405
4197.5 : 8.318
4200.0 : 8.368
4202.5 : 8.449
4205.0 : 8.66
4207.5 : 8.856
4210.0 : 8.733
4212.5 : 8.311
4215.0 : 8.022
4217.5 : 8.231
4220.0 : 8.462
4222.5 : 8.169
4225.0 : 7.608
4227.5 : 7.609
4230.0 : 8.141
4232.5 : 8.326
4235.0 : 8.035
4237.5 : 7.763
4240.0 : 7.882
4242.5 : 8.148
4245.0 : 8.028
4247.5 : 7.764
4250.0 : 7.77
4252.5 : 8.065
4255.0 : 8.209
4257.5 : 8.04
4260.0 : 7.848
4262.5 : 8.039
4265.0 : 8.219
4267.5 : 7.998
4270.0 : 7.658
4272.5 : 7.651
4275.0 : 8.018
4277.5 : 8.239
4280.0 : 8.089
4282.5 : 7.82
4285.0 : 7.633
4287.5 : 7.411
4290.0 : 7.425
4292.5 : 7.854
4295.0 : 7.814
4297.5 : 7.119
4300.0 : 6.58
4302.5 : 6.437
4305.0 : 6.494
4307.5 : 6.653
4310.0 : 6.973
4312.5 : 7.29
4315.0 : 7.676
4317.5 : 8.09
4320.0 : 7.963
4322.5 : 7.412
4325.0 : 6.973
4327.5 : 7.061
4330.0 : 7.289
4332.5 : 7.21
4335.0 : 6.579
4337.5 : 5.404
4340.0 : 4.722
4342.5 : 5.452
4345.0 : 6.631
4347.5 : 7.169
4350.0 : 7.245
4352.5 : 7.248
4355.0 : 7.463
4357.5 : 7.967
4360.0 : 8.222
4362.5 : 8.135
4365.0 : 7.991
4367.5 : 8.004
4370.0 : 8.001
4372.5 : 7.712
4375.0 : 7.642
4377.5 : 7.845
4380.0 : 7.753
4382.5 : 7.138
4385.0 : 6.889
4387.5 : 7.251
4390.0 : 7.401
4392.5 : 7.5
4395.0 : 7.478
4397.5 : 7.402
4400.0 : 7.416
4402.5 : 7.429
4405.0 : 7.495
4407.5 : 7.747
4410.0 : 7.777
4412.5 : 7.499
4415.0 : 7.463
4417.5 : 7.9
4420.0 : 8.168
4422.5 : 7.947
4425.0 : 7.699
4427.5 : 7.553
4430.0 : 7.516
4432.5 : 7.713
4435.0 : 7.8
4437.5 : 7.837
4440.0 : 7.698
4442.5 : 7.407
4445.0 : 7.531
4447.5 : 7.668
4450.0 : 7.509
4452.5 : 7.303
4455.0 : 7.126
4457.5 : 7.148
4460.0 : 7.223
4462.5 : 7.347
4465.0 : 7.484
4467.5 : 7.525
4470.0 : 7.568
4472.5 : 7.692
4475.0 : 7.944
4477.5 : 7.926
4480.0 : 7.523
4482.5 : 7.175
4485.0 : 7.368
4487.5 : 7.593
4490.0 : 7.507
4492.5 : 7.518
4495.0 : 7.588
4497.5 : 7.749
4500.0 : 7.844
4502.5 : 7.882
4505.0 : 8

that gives 7.22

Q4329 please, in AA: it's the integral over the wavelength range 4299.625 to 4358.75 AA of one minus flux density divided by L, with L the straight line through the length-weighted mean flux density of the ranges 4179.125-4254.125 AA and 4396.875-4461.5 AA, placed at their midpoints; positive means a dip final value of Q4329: 7.1 AA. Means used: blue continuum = 8.19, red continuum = 7.58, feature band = 6.92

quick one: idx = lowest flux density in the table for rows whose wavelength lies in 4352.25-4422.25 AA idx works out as 6.889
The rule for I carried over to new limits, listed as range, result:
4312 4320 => 7.77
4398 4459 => 7.59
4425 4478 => 7.55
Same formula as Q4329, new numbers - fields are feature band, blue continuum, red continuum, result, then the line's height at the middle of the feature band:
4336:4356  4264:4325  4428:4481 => 3.0 AA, 7.52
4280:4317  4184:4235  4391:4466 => 3.3 AA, 7.99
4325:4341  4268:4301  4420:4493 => 2.5 AA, 7.63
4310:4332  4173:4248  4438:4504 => 1.3 AA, 7.91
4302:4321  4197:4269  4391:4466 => 1.7 AA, 7.9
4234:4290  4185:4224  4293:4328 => -1.3 AA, 7.74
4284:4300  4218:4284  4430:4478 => 0.9 AA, 7.9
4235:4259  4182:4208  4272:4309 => -0.3 AA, 7.86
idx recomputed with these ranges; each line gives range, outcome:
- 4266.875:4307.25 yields 6.437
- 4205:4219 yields 8.022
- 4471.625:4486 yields 7.175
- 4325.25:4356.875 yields 4.722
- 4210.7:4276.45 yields 7.608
